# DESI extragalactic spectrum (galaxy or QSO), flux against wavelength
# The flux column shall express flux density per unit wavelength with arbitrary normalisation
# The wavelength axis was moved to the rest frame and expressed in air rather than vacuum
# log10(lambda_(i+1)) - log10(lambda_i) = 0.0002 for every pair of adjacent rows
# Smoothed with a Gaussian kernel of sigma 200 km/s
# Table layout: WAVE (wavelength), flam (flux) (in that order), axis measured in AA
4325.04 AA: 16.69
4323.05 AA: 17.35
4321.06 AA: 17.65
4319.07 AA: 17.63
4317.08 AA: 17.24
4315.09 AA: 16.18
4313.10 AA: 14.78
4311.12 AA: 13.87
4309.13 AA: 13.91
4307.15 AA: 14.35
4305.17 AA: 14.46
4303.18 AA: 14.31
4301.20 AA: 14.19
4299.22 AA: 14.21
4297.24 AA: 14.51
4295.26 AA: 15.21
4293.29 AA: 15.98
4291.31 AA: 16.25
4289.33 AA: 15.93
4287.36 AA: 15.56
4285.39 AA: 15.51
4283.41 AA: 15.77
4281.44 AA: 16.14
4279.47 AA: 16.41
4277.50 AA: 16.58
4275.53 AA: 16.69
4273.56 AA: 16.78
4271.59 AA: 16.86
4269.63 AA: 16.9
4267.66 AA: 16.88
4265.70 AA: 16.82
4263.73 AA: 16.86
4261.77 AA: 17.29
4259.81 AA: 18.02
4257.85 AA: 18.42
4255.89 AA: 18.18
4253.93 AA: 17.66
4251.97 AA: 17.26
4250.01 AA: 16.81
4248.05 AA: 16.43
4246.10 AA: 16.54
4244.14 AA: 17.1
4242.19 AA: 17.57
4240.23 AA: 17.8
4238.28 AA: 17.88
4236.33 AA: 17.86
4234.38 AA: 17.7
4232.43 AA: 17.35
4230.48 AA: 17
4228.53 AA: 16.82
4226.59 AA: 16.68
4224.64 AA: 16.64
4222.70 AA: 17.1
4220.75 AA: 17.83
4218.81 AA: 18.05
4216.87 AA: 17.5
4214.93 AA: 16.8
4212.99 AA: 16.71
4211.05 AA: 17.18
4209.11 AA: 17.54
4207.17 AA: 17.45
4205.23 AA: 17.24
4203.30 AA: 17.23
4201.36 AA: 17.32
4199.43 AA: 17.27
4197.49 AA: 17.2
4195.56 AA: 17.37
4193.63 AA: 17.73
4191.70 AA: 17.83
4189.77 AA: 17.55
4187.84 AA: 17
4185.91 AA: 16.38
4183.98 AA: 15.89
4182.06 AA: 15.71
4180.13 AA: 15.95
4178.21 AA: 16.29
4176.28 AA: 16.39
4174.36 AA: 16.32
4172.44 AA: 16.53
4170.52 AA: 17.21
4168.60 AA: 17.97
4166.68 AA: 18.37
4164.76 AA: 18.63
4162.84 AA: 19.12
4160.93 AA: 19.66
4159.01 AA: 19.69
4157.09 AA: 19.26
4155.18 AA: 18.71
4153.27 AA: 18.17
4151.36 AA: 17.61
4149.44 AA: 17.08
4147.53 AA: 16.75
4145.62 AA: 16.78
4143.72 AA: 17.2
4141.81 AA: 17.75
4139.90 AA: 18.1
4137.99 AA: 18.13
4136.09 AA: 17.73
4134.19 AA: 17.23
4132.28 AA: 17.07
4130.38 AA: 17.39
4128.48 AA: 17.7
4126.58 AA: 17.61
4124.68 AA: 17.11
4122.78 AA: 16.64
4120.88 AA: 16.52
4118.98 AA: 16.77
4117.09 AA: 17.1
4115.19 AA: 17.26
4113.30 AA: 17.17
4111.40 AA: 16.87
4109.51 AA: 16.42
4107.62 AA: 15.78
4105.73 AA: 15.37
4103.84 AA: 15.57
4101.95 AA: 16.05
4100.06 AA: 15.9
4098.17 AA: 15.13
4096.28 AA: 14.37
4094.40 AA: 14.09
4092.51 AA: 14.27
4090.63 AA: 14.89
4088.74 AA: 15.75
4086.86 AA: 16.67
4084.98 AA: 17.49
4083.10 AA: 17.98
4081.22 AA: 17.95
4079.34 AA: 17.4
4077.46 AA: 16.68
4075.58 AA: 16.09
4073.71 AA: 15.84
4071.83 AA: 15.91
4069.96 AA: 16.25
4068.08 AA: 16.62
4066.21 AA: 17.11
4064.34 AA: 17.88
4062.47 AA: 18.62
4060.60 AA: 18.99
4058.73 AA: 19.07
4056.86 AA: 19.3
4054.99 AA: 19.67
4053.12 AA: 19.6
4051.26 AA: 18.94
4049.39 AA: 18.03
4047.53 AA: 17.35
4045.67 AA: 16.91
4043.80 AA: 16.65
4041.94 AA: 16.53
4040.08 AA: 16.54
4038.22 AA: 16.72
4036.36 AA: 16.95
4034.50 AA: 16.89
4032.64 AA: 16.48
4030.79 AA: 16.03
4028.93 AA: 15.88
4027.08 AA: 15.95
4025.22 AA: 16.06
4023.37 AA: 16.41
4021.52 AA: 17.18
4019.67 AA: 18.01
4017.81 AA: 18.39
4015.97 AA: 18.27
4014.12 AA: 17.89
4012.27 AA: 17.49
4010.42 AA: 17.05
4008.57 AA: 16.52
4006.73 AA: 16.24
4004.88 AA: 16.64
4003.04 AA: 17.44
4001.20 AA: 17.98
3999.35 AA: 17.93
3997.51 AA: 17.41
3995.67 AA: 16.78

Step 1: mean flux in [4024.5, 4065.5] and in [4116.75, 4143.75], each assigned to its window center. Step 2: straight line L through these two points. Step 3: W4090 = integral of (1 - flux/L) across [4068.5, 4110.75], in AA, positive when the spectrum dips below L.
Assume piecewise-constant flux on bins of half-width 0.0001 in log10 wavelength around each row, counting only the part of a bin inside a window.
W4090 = 3.4 AA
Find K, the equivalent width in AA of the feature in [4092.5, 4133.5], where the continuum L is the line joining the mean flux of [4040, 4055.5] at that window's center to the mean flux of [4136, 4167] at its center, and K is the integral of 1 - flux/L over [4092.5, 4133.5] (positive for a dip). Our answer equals 3.9 AA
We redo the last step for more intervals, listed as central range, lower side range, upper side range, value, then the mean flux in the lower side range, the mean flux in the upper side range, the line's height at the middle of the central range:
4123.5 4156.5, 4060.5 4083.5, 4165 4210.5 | -0.9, 17.1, 17.1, 17.1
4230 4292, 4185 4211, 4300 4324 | -2.5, 17.3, 15.5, 16.3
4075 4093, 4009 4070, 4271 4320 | 0.6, 17.5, 15.6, 17.1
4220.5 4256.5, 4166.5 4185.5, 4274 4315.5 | -3.1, 16.6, 15.3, 15.9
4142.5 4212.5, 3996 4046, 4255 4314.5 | -4.6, 17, 15.9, 16.3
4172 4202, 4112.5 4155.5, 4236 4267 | 1.0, 17.4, 17.4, 17.4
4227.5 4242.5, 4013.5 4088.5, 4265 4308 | -1.3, 17.3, 15.7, 16.1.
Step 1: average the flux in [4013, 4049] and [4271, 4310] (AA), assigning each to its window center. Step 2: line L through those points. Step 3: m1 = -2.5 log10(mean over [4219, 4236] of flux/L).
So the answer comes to -0.09 mag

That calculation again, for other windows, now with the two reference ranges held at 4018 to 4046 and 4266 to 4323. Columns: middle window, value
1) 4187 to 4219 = -0.08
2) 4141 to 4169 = -0.12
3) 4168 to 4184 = -0.02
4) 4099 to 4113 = 0.02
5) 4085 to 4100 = 0.08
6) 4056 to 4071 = -0.09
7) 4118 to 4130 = -0.05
